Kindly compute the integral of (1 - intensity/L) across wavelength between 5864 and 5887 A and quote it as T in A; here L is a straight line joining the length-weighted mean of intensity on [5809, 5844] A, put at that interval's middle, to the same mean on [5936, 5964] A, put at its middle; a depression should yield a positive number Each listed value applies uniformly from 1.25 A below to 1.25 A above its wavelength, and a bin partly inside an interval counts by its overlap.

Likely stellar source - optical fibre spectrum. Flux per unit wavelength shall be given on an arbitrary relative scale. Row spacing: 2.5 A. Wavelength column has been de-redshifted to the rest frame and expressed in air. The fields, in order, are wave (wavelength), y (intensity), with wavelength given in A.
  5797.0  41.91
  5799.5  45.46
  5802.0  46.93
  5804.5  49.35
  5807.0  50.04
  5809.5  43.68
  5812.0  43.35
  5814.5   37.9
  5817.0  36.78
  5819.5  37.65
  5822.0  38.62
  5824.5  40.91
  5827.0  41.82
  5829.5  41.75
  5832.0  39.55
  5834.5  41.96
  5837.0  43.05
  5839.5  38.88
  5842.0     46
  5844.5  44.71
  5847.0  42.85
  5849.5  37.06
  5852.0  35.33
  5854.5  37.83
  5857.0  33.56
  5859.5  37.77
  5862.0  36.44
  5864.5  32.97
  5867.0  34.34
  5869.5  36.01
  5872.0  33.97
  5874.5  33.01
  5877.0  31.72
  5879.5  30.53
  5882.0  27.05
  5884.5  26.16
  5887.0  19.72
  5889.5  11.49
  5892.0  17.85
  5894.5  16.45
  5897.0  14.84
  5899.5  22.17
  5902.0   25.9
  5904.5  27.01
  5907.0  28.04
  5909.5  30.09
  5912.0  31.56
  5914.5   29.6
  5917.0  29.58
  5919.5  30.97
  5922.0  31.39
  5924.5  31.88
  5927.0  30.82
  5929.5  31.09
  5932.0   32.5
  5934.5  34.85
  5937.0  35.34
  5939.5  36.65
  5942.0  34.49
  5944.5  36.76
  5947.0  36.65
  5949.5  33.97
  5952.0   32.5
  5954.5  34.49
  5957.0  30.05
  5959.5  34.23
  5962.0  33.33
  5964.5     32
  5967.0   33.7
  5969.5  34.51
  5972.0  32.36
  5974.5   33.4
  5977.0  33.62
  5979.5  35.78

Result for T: 4.4 A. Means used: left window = 40.9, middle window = 31.1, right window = 34.3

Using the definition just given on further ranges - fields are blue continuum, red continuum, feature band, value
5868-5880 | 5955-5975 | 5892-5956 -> 5.7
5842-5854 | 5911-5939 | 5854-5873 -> 1.7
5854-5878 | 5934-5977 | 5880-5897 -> 7.2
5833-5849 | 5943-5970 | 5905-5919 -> 2.8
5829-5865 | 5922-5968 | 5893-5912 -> 6.4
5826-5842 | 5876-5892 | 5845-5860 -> -1.2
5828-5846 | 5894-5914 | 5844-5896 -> 5.0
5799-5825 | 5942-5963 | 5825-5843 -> -0.2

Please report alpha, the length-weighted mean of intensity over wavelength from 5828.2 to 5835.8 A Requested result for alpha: 41.1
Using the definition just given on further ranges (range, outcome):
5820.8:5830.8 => 40.8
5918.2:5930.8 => 31.2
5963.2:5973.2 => 33.1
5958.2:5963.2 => 33.7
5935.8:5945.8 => 35.8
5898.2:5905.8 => 25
